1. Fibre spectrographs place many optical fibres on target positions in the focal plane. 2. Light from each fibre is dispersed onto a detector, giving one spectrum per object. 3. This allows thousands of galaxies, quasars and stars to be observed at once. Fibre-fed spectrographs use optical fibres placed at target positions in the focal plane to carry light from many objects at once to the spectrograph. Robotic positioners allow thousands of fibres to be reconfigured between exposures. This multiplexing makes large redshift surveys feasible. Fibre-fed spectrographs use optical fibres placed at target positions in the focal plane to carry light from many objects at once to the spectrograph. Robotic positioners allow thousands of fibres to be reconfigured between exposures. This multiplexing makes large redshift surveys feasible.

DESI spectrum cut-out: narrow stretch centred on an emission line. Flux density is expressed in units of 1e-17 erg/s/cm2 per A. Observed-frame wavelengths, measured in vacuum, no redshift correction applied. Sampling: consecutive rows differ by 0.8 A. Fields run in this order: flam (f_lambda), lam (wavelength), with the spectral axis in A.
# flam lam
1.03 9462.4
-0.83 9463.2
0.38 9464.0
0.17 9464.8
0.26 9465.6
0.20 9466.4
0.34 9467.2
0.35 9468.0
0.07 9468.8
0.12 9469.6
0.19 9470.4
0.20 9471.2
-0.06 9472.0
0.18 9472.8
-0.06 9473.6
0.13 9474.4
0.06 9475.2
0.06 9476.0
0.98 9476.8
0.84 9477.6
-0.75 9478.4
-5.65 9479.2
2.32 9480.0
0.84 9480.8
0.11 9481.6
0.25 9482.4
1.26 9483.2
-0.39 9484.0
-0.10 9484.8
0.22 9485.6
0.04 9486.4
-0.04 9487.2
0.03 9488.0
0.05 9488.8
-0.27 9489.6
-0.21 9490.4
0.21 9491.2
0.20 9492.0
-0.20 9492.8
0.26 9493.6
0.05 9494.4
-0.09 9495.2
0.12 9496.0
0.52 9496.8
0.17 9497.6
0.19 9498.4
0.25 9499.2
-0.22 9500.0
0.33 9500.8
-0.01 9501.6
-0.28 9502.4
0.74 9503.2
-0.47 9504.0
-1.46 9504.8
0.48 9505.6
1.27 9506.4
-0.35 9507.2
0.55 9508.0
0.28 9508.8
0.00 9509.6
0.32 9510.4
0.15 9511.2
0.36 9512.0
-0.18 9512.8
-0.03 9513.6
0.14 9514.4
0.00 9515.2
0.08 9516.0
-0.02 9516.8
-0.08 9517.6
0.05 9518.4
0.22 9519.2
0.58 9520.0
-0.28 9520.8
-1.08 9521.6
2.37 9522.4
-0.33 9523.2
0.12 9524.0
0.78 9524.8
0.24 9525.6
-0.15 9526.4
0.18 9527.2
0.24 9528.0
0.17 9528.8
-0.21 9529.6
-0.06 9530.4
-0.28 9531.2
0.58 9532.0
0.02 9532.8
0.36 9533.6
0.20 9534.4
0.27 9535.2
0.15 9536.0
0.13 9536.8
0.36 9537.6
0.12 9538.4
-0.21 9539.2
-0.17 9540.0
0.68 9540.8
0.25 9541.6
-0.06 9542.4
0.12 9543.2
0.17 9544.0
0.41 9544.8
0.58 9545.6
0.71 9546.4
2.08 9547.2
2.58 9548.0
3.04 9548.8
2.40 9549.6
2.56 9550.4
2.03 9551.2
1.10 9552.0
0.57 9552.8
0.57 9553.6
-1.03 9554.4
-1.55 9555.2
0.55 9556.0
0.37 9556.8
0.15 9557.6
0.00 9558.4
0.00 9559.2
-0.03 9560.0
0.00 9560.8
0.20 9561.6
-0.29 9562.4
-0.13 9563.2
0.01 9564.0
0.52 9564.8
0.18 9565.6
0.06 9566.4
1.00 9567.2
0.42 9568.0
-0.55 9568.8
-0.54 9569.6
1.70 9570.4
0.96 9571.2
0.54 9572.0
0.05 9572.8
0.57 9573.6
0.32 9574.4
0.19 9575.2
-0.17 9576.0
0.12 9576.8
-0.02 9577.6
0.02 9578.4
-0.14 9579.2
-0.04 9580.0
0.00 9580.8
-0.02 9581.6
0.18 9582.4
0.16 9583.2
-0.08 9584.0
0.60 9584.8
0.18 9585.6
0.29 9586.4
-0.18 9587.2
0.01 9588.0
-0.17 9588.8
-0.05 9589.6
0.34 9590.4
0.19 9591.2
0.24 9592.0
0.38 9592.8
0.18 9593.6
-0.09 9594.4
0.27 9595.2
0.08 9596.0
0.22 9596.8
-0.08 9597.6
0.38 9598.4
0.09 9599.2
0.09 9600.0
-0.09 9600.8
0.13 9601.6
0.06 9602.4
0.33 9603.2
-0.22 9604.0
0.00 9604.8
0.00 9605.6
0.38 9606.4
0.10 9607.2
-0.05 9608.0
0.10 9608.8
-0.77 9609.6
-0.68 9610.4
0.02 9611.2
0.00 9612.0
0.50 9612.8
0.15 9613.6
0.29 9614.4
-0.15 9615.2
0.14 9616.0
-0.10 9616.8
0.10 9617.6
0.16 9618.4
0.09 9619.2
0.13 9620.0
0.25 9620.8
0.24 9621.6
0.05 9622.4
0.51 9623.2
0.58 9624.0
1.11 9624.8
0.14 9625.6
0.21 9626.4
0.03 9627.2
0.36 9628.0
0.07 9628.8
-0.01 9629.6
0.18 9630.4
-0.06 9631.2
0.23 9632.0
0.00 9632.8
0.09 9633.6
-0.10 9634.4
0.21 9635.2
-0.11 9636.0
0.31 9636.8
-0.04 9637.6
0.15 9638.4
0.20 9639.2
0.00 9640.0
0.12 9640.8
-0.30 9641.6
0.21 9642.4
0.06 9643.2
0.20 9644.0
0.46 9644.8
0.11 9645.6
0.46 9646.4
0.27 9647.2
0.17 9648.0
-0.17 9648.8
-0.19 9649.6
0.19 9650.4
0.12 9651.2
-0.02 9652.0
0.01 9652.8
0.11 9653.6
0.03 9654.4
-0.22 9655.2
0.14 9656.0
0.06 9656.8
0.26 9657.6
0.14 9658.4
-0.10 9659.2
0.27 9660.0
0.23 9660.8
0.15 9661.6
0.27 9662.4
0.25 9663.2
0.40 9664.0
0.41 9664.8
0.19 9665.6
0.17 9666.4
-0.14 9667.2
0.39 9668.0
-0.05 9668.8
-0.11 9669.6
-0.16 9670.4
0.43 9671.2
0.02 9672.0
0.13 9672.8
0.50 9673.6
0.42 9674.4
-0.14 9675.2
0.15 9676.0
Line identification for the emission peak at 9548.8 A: [O III] 5007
